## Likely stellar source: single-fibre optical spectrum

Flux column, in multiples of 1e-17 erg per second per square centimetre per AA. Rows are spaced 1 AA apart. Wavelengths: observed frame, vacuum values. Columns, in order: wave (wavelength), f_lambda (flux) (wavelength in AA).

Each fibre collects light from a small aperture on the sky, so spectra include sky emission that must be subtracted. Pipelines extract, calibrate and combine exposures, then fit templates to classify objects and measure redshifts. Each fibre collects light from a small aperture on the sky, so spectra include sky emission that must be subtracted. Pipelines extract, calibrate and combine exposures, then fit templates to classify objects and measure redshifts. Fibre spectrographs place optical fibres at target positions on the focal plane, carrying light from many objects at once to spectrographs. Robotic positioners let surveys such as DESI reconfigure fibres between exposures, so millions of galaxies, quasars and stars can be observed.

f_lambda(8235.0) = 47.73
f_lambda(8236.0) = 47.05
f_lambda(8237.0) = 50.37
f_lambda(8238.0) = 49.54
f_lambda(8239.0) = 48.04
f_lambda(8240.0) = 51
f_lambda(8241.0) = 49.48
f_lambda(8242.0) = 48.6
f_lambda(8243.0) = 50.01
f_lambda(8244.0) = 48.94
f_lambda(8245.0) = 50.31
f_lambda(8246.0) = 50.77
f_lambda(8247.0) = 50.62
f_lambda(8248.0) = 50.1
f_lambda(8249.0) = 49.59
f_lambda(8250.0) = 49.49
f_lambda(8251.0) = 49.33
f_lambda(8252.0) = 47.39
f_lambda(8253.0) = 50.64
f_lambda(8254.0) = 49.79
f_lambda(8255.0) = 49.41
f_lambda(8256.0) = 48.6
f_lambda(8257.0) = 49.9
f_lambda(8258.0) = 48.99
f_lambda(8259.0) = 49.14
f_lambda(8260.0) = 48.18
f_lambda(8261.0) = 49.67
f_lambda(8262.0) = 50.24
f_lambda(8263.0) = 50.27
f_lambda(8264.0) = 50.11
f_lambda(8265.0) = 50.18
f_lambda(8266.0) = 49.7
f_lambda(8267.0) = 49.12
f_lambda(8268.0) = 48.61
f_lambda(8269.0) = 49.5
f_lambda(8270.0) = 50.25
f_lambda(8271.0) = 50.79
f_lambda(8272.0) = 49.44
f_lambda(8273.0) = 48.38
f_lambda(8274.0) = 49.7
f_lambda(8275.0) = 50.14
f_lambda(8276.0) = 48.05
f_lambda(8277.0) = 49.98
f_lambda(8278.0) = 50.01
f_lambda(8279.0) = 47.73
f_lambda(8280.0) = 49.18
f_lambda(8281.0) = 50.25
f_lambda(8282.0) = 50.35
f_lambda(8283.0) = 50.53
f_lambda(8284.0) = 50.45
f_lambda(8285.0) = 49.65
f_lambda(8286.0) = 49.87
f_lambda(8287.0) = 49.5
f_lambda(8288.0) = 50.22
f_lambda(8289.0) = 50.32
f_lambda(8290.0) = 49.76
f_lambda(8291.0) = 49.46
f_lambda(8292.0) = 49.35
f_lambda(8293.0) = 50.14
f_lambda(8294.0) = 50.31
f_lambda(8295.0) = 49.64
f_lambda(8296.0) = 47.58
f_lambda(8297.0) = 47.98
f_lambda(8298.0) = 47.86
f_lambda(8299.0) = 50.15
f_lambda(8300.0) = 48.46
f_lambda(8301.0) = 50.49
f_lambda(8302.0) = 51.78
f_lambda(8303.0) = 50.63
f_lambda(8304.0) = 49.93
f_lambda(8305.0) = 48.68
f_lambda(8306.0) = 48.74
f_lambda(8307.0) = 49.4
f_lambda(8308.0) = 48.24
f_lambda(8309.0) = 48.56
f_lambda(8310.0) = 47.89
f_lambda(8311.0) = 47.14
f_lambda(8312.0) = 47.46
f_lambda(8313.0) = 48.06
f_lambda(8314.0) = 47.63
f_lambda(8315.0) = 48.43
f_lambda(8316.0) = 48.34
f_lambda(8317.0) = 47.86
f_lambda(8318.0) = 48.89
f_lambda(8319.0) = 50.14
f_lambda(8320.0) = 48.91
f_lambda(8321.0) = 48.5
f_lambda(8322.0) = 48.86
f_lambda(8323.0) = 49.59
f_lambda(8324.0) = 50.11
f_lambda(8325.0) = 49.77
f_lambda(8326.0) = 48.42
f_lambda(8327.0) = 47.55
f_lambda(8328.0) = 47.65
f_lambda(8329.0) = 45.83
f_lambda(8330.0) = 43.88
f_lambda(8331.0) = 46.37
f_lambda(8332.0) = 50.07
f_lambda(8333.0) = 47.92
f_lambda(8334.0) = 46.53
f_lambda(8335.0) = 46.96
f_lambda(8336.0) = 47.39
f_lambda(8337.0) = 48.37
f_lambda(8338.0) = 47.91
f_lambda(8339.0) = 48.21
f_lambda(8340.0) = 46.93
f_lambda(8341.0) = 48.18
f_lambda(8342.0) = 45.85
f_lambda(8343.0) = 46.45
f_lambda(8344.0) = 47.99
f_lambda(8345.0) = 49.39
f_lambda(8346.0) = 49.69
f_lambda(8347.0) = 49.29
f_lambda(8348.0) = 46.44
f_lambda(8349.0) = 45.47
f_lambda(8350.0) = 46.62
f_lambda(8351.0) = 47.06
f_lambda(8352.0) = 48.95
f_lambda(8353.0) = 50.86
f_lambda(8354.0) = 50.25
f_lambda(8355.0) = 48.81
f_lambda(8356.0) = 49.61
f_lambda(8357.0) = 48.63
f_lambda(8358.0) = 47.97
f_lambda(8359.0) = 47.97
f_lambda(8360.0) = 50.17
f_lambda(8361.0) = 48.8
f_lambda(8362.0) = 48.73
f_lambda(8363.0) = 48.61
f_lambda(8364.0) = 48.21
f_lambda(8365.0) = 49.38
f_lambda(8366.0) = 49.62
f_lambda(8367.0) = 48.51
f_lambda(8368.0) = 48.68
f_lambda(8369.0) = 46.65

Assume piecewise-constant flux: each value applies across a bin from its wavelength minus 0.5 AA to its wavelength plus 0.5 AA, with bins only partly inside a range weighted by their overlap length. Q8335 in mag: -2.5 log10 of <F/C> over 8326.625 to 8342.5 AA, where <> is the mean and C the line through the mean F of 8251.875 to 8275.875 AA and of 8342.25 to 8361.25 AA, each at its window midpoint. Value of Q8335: 0.03 mag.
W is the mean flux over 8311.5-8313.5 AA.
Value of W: 47.8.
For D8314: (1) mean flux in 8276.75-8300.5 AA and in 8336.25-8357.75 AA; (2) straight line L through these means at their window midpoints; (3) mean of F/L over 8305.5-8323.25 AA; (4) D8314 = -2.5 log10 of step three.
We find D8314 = 0.010 mag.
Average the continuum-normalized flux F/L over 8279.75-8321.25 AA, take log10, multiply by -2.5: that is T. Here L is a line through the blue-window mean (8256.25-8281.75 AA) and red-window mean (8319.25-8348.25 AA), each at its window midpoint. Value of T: -0.01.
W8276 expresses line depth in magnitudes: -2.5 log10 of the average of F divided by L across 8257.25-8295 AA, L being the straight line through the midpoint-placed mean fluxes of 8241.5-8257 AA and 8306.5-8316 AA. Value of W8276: -0.02 mag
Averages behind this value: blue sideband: 49.6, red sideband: 48.1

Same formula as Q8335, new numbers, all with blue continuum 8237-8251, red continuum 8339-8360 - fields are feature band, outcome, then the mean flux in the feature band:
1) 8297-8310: -0.010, 49.3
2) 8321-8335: 0.014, 47.9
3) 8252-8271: -0.002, 49.5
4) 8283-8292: -0.018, 49.9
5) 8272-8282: -0.002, 49.3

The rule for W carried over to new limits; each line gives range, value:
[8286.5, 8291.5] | 49.9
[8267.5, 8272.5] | 49.7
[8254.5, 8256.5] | 49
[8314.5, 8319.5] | 48.7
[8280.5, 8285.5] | 50.2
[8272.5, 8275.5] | 49.4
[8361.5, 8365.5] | 48.7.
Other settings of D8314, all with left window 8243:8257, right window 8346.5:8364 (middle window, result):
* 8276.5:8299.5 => -0.01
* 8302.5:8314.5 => 0.01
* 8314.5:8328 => 0.00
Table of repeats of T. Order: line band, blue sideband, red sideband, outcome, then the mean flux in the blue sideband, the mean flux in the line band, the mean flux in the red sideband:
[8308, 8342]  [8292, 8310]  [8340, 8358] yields 0.02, 49.3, 48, 48.2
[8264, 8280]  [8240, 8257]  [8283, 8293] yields 0.01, 49.6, 49.5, 49.9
